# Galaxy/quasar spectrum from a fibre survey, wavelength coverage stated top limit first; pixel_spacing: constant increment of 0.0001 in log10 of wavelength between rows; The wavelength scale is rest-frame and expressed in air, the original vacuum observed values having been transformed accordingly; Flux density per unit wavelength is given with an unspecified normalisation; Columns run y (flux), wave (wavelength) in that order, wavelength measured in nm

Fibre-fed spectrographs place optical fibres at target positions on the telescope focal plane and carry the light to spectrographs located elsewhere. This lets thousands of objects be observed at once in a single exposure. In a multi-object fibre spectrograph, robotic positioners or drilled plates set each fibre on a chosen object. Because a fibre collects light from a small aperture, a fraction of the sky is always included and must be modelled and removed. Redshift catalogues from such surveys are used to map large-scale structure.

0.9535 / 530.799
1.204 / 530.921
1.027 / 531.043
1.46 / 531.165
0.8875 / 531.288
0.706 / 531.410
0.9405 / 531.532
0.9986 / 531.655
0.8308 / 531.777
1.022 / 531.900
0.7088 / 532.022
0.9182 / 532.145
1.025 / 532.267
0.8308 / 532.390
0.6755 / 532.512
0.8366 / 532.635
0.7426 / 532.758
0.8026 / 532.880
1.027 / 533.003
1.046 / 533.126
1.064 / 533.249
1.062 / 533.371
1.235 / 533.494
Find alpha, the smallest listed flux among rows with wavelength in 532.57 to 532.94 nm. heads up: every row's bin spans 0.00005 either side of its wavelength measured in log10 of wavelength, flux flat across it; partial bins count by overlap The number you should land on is 0.7426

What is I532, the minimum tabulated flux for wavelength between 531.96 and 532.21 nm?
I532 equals 0.7088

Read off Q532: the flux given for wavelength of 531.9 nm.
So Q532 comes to 1.022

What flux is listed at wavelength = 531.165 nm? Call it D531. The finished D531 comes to 1.46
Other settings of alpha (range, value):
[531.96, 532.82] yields 0.6755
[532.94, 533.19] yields 1.027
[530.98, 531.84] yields 0.706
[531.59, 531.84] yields 0.8308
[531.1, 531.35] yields 0.8875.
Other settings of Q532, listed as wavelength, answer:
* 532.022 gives 0.7088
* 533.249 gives 1.064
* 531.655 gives 0.9986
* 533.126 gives 1.046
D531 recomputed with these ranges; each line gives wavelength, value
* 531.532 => 0.9405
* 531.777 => 0.8308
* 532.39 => 0.8308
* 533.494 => 1.235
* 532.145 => 0.9182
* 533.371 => 1.062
